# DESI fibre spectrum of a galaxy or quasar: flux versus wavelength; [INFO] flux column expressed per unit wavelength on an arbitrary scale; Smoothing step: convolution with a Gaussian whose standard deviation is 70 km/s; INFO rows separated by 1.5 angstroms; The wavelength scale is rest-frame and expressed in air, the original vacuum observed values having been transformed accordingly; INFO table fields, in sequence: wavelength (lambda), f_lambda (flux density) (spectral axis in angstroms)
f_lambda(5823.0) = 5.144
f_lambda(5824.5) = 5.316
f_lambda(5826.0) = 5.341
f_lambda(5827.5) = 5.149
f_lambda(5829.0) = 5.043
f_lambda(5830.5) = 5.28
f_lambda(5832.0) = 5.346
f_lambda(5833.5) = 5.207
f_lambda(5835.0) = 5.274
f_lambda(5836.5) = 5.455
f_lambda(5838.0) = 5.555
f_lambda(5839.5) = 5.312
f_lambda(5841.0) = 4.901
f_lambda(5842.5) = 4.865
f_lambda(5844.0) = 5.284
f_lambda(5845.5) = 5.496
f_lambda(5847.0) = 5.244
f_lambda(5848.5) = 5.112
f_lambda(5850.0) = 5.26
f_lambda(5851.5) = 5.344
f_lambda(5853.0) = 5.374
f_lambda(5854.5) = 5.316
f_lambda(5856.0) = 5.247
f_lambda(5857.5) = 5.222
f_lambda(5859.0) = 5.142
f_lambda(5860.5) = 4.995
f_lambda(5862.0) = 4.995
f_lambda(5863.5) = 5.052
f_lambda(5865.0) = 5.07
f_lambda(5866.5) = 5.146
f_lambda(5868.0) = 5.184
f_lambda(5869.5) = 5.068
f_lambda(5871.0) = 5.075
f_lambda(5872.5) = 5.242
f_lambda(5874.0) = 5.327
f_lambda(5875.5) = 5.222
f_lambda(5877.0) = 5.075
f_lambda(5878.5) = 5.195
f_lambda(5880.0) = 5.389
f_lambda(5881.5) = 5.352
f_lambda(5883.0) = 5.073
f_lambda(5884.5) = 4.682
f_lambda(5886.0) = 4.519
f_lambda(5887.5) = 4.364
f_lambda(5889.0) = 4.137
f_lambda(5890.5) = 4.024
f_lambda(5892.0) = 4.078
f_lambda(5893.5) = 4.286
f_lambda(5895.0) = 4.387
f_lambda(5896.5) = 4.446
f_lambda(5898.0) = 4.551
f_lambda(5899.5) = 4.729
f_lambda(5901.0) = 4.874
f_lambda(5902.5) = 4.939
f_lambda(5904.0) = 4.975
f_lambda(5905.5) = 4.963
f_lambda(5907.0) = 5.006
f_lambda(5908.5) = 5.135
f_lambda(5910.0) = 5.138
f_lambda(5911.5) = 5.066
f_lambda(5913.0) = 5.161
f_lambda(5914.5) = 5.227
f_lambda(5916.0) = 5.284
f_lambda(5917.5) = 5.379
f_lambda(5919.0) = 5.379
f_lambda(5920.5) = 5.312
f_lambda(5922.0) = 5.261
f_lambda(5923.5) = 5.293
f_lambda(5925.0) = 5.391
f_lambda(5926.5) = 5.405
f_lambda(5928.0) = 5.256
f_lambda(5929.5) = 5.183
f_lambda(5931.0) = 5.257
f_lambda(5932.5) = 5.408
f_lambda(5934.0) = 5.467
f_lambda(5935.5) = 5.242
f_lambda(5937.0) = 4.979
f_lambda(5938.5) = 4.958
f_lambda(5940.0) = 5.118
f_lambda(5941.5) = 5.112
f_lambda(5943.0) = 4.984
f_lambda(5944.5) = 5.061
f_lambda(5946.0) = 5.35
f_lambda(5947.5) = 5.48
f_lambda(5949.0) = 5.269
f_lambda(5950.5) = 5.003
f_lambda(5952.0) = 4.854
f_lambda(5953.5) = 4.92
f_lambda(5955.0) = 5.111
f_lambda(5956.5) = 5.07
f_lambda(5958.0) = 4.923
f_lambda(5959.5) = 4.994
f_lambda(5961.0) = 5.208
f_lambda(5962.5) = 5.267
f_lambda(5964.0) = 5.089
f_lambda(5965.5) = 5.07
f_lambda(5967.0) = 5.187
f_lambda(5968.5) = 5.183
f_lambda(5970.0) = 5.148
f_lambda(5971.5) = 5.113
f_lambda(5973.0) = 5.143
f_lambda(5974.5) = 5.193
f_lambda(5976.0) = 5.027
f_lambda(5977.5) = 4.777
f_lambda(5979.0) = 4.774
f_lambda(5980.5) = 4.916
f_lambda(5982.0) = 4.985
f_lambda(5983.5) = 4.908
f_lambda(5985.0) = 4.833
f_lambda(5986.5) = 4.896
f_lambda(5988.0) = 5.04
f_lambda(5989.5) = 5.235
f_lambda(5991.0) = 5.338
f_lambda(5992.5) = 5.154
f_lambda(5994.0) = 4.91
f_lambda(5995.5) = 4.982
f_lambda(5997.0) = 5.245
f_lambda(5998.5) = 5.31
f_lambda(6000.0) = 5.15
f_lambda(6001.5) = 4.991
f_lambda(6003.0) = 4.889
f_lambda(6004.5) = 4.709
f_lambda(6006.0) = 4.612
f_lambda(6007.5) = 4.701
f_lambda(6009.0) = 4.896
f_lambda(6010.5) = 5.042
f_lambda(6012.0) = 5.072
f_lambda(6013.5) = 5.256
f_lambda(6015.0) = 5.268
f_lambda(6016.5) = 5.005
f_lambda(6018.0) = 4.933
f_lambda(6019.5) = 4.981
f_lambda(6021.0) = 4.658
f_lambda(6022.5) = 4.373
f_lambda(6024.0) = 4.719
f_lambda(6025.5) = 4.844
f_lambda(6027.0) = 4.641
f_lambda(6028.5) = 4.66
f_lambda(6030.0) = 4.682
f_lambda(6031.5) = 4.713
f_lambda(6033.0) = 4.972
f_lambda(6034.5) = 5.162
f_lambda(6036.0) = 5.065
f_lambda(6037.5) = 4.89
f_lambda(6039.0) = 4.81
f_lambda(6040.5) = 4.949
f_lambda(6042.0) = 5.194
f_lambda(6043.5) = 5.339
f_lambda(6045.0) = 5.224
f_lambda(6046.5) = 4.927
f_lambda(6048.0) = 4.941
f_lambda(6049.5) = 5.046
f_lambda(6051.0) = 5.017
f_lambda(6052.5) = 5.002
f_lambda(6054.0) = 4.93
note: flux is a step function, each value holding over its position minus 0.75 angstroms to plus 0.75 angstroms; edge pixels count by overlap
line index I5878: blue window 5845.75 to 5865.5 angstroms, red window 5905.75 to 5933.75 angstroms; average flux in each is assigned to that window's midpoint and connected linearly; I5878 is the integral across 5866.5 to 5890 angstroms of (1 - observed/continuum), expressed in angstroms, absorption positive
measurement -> 1.0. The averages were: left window 5.19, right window 5.25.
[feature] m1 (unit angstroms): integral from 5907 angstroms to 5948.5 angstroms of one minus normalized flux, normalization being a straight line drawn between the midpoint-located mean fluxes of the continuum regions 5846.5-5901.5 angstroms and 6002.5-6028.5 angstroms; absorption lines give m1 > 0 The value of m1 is -2.7 angstroms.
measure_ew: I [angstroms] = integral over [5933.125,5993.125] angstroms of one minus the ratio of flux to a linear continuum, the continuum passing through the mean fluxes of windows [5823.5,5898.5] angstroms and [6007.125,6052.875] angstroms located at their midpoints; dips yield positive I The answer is -1.3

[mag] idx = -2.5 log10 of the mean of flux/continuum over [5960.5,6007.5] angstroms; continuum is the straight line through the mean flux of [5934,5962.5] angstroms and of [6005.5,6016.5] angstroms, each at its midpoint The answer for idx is 0.00 mag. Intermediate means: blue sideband 5.11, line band 5.04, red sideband 4.99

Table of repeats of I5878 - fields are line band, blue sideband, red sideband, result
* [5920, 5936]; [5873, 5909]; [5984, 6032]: -1.6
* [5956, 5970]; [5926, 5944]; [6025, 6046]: 0.0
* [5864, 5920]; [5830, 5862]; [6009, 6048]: 2.6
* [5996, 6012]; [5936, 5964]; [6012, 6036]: -0.1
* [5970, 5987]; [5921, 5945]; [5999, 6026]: 0.2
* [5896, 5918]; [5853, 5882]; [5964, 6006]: 0.6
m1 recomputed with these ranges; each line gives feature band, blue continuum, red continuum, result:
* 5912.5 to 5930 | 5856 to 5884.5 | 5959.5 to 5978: -0.6 angstroms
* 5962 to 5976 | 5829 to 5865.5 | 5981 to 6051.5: -0.3 angstroms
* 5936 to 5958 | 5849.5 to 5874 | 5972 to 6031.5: -0.2 angstroms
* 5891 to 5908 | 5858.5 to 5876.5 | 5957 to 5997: 1.5 angstroms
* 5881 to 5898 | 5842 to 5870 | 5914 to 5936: 2.5 angstroms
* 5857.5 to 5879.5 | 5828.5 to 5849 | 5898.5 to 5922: 0.2 angstroms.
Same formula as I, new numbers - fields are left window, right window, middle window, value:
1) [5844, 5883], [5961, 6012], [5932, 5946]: -0.2 angstroms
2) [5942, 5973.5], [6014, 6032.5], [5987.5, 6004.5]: -0.6 angstroms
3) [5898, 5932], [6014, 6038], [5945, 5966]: -0.3 angstroms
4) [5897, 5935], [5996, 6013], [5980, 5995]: -0.1 angstroms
